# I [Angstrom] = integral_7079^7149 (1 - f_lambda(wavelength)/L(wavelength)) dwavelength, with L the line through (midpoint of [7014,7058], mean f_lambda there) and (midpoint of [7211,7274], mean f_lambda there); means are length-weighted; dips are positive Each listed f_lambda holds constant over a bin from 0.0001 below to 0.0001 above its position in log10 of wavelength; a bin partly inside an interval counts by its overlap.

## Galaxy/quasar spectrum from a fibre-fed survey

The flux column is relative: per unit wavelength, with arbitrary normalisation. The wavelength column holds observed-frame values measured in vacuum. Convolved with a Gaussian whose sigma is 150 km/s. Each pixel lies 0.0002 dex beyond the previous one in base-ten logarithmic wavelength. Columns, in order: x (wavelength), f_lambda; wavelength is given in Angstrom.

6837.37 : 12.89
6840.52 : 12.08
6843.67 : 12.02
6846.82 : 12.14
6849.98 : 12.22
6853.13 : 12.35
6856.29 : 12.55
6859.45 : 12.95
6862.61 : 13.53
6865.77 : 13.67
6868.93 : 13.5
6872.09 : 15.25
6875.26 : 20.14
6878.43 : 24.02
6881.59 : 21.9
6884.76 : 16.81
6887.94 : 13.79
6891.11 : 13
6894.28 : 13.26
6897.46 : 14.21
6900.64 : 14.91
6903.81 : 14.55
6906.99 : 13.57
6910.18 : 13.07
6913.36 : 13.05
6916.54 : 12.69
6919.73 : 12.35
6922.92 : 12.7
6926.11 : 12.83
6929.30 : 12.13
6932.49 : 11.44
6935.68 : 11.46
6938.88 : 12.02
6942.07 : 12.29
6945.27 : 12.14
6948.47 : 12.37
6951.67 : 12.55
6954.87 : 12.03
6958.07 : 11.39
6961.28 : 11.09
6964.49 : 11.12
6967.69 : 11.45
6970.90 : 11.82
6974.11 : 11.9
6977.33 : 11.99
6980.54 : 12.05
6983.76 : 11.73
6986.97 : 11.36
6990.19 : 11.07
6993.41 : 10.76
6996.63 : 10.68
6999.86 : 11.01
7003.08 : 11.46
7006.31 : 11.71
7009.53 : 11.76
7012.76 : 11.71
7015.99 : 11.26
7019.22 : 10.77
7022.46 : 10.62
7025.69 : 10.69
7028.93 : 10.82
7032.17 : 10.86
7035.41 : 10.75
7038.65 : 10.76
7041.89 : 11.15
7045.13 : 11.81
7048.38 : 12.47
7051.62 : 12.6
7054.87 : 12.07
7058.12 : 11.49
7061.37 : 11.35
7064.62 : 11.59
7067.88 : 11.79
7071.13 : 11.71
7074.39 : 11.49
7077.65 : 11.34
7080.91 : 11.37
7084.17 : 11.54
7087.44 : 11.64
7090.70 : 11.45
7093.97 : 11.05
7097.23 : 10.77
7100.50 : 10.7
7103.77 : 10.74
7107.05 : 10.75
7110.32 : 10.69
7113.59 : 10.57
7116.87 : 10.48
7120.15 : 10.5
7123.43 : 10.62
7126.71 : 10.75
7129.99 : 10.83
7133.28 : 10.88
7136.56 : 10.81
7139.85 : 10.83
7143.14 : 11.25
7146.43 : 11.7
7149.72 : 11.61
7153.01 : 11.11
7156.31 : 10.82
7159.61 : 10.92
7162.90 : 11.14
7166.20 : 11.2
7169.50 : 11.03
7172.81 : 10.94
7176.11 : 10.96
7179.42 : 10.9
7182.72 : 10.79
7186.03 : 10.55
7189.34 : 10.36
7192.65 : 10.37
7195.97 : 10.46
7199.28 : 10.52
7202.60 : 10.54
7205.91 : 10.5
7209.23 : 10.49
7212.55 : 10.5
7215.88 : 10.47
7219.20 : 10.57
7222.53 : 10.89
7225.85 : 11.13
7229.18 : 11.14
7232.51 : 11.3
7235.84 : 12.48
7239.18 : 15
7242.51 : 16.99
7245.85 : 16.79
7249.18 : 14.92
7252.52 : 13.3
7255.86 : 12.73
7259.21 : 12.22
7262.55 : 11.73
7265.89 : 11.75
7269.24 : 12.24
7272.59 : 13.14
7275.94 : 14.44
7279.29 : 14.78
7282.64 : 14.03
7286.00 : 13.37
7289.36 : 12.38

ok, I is 4.9 Angstrom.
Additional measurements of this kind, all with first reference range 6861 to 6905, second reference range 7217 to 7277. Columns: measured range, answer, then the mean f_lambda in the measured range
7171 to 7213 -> 8.62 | 10.6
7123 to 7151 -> 5.60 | 11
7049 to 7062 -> 2.26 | 12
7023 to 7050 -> 6.44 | 11.1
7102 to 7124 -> 5.31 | 10.6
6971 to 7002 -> 7.49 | 11.4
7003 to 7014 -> 2.36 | 11.7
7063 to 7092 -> 5.58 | 11.5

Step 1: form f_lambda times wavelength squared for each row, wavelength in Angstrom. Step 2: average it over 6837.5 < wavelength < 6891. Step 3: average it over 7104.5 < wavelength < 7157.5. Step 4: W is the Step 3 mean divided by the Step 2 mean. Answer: 0.79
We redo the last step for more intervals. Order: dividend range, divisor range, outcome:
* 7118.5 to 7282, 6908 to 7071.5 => 1.06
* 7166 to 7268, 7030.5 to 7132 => 1.09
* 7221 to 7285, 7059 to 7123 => 1.24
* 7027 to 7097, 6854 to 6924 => 0.82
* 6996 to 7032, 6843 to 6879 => 0.81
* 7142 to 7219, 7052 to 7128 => 0.99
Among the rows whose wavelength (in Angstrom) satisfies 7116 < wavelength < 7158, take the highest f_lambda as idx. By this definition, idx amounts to 11.7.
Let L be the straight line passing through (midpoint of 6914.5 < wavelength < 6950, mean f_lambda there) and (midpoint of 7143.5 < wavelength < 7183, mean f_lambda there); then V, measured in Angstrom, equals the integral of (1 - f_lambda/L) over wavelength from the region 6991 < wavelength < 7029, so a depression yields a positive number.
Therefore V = 2.4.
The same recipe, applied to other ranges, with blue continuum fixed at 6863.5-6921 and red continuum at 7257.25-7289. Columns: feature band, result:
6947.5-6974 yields 5.5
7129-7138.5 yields 2.1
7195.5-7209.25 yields 3.0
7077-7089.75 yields 2.4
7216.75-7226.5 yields 1.9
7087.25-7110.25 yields 5.0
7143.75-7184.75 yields 7.7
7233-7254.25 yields -2.4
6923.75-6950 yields 5.0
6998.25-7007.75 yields 2.1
